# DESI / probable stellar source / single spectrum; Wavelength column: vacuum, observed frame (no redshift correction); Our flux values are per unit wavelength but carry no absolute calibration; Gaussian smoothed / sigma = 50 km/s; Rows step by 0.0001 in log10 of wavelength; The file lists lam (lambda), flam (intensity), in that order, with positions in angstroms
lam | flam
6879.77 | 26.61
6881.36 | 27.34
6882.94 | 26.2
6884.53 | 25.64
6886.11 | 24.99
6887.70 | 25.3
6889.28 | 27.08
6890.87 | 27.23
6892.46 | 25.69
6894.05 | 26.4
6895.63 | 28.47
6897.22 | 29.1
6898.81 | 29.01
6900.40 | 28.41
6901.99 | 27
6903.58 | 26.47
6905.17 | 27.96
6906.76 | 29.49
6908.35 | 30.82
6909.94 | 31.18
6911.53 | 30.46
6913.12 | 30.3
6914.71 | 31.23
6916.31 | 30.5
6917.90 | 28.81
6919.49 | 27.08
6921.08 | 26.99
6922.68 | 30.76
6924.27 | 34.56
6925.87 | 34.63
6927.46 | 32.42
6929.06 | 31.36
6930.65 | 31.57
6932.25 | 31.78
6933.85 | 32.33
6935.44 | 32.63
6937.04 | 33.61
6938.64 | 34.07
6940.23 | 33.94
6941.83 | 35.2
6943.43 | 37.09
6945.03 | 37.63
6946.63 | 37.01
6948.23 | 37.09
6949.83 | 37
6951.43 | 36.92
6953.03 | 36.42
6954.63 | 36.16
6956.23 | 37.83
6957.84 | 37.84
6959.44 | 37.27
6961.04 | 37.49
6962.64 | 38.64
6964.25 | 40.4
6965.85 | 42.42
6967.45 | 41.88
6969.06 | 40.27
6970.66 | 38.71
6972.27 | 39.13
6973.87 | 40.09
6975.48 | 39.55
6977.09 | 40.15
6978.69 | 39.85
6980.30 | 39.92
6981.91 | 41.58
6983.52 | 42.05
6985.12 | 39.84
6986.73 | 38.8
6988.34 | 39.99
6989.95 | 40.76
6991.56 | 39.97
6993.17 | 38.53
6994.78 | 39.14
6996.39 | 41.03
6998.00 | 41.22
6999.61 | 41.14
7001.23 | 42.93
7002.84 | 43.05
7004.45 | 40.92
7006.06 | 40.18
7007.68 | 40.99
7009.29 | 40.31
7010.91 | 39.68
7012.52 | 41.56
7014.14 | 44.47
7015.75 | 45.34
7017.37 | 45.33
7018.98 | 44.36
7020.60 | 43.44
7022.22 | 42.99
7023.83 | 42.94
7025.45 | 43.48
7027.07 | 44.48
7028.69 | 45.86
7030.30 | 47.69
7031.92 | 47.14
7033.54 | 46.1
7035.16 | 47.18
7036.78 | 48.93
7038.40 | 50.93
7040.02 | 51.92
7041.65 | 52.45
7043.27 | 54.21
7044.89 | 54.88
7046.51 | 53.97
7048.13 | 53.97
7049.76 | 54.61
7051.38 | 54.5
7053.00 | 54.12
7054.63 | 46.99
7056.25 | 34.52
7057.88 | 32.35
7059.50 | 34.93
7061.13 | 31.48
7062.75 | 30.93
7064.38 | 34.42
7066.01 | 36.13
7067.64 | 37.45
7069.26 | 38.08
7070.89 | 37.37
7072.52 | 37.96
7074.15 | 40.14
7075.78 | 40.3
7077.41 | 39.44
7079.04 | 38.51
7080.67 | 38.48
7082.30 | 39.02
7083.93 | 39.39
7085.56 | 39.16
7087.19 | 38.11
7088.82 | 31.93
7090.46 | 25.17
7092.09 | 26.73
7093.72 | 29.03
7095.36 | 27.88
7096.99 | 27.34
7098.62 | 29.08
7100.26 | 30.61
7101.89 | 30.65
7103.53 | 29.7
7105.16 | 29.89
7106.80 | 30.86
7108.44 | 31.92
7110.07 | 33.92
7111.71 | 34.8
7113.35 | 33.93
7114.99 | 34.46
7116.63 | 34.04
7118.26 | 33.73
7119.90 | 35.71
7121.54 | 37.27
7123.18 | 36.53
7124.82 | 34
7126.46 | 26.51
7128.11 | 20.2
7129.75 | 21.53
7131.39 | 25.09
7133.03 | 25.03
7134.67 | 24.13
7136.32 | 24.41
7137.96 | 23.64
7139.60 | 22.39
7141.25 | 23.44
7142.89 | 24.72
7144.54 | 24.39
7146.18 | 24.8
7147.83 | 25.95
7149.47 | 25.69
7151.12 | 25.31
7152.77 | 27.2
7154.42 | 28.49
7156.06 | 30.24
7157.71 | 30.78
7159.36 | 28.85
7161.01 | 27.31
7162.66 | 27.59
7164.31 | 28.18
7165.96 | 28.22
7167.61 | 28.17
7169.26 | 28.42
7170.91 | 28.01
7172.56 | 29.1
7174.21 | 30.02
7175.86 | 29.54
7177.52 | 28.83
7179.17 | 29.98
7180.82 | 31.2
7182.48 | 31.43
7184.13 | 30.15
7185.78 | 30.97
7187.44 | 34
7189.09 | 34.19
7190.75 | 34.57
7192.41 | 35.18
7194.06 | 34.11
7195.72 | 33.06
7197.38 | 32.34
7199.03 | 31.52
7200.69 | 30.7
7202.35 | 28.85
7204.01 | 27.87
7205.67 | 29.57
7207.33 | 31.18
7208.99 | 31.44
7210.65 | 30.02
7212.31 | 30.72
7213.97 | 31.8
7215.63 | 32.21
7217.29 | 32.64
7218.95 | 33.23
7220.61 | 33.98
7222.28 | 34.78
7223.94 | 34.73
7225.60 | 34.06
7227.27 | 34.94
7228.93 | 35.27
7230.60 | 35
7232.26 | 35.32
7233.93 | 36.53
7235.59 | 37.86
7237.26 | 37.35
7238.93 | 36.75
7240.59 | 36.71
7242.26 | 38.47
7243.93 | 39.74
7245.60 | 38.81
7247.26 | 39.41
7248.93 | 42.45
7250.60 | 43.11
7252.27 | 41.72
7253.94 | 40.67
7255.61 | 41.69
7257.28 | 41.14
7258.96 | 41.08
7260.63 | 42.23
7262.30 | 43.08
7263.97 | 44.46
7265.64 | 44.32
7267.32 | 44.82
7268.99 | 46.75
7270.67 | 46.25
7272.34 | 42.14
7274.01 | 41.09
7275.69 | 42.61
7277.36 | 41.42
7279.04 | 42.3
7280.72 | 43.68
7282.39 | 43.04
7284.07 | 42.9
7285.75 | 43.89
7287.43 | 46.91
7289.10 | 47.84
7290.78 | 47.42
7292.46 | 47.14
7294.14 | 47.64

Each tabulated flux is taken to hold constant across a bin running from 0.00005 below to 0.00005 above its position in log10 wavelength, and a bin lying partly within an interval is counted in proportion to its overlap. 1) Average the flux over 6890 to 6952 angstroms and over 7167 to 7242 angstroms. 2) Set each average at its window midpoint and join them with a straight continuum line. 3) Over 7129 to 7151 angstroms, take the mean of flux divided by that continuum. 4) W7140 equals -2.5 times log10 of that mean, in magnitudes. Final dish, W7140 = 0.31 mag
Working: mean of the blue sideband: 31.4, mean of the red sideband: 32.5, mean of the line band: 24.3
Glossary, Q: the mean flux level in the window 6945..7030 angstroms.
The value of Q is 40.6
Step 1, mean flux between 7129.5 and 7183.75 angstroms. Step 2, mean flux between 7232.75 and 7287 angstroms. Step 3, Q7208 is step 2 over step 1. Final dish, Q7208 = 1.53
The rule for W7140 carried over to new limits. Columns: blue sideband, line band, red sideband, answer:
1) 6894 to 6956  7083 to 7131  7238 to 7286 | 0.19 mag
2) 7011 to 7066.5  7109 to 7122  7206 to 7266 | 0.21 mag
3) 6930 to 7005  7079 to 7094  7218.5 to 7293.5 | 0.14 mag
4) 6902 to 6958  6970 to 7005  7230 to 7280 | -0.18 mag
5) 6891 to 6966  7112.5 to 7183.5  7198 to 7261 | 0.22 mag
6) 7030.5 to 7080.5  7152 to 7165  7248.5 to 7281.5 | 0.45 mag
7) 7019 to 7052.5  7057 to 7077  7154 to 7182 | 0.22 mag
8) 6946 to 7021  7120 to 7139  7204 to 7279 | 0.38 mag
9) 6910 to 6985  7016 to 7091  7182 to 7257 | -0.21 mag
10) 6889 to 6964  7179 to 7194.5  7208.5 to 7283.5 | 0.15 mag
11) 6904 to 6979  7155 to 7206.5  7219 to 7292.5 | 0.28 mag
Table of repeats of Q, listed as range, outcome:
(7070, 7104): 34.1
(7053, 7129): 34.1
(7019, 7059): 47.7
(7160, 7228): 31.2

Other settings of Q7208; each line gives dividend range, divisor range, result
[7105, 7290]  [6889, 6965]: 1.04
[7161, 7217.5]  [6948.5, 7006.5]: 0.77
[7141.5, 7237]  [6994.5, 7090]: 0.72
